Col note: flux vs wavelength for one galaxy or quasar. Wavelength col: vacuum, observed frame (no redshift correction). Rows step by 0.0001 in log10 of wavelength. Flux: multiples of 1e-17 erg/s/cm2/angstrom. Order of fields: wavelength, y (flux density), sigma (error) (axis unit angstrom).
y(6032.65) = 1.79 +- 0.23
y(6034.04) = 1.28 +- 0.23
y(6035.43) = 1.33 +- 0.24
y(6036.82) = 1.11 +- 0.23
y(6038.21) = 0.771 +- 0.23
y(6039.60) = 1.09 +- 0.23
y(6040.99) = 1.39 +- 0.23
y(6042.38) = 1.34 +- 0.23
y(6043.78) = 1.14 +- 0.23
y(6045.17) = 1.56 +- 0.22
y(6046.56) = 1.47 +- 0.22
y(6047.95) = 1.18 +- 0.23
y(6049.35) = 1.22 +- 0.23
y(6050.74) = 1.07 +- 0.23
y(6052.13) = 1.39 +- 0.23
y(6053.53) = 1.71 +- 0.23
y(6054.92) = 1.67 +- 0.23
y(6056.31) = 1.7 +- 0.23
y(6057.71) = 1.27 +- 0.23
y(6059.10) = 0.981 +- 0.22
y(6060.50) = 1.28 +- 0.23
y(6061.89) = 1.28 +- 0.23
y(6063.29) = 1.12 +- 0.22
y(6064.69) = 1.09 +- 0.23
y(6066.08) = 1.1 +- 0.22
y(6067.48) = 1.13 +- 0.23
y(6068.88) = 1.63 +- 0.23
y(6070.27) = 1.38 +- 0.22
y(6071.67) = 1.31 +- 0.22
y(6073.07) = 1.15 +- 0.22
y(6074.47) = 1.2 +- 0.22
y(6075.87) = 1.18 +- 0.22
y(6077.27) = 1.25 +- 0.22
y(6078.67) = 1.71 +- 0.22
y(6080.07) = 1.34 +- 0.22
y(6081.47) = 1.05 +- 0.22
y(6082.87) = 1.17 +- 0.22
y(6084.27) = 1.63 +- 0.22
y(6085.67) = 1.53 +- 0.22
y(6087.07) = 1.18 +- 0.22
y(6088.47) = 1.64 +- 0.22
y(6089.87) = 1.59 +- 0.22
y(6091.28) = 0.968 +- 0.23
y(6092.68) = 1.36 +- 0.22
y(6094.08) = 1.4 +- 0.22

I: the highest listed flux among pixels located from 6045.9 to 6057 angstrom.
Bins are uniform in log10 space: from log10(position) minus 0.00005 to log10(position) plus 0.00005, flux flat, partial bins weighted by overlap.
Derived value 1.71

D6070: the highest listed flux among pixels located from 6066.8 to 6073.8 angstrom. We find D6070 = 1.63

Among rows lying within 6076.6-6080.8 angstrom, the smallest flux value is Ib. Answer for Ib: 1.25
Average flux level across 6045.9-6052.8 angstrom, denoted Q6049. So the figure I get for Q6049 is 1.26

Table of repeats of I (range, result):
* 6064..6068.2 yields 1.13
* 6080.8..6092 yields 1.64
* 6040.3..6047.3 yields 1.56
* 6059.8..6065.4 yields 1.28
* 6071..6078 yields 1.31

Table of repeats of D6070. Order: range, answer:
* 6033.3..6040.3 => 1.33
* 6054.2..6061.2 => 1.7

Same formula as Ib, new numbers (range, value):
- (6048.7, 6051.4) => 1.07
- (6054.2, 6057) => 1.67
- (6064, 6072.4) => 1.09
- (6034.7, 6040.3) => 0.771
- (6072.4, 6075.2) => 1.15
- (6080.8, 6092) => 0.968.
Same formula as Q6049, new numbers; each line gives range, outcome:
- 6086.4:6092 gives 1.35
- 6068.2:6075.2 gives 1.33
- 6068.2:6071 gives 1.51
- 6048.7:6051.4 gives 1.15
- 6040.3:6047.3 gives 1.38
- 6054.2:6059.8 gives 1.41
